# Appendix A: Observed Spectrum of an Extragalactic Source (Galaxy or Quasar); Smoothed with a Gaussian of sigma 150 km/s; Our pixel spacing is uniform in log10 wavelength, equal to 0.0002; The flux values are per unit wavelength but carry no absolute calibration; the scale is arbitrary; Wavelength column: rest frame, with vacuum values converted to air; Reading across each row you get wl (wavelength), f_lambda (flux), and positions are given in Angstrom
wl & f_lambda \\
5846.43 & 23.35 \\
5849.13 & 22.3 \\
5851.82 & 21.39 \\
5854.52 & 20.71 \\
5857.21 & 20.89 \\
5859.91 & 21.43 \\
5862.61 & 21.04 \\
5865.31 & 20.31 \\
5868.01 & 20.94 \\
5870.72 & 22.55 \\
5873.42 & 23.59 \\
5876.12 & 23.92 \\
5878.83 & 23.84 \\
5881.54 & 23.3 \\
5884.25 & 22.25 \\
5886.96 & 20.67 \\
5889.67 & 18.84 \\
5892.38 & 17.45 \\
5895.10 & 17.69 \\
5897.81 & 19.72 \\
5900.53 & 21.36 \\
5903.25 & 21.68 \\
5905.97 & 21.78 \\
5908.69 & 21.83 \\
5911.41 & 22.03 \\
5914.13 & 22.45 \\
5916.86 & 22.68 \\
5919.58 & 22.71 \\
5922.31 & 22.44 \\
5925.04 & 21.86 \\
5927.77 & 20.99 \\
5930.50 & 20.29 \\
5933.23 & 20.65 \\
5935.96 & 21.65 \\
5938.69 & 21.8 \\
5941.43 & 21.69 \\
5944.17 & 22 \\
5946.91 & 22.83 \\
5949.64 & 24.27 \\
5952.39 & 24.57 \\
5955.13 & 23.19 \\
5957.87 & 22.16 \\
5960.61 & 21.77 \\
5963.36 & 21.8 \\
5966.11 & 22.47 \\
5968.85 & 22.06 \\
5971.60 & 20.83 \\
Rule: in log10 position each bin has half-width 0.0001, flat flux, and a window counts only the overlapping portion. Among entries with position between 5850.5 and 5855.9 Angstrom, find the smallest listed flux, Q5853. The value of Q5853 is 20.71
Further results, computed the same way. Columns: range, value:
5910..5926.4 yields 21.86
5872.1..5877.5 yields 23.59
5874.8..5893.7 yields 17.45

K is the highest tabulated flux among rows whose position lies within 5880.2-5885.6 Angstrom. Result 23.3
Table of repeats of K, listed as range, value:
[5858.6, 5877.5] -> 23.92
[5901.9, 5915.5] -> 22.45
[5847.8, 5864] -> 22.3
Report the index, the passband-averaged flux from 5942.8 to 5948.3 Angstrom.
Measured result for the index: 22.4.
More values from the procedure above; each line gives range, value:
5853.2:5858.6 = 20.8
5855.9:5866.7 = 20.9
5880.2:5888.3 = 22.1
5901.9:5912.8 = 21.8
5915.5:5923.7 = 22.6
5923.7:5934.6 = 21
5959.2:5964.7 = 21.8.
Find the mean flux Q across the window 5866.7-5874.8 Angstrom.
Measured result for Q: 22.4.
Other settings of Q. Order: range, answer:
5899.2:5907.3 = 21.6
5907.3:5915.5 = 22.1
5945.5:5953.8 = 23.9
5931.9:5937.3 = 21.2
